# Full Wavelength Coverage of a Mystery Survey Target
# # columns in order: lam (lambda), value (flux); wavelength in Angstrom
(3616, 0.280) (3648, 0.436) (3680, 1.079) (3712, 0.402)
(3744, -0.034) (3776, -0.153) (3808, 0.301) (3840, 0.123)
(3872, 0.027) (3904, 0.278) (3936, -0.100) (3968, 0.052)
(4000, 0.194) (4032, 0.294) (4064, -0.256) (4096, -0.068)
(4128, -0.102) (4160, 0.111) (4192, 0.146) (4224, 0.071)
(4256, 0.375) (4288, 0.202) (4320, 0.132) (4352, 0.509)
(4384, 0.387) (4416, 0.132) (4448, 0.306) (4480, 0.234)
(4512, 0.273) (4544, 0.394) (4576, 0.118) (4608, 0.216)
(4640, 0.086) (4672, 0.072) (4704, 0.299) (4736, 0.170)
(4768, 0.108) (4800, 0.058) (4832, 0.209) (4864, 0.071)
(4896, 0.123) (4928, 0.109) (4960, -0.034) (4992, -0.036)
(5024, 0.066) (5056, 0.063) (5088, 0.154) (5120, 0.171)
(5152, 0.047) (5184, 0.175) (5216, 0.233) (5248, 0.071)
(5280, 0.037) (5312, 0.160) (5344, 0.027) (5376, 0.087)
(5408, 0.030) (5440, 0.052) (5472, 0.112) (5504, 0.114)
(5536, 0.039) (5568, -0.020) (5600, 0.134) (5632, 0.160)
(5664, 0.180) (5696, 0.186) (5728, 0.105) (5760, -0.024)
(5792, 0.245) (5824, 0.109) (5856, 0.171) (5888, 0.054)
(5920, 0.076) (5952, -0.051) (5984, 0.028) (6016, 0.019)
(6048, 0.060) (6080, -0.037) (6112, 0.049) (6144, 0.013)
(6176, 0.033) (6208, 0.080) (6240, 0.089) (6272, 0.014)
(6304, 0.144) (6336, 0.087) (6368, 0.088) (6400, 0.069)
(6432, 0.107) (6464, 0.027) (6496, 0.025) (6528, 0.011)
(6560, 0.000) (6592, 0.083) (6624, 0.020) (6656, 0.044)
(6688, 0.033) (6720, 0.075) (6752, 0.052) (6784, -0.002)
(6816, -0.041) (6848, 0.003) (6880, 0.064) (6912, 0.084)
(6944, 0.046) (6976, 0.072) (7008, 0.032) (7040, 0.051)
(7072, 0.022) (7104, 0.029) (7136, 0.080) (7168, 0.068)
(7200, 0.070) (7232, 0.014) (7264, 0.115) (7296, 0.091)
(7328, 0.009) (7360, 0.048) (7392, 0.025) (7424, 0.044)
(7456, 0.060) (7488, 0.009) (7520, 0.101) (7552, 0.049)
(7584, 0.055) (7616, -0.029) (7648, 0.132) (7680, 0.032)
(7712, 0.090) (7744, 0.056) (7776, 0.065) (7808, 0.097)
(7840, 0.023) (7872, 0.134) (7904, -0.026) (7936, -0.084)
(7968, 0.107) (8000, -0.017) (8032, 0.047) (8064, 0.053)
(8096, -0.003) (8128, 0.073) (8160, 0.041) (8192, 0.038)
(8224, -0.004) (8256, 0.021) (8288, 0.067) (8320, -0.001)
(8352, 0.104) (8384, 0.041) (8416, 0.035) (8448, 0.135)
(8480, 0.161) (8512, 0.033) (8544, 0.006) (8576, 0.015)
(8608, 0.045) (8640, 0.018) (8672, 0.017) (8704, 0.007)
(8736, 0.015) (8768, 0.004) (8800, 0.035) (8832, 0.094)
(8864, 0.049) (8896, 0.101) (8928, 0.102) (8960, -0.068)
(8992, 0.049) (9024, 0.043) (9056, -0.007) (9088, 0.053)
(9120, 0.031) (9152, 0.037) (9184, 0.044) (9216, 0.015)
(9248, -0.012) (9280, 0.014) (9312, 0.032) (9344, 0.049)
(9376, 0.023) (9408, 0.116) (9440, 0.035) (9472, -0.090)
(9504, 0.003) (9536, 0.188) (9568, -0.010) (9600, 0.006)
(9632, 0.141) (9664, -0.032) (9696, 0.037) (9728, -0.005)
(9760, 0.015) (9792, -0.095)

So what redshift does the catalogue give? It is 0.926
